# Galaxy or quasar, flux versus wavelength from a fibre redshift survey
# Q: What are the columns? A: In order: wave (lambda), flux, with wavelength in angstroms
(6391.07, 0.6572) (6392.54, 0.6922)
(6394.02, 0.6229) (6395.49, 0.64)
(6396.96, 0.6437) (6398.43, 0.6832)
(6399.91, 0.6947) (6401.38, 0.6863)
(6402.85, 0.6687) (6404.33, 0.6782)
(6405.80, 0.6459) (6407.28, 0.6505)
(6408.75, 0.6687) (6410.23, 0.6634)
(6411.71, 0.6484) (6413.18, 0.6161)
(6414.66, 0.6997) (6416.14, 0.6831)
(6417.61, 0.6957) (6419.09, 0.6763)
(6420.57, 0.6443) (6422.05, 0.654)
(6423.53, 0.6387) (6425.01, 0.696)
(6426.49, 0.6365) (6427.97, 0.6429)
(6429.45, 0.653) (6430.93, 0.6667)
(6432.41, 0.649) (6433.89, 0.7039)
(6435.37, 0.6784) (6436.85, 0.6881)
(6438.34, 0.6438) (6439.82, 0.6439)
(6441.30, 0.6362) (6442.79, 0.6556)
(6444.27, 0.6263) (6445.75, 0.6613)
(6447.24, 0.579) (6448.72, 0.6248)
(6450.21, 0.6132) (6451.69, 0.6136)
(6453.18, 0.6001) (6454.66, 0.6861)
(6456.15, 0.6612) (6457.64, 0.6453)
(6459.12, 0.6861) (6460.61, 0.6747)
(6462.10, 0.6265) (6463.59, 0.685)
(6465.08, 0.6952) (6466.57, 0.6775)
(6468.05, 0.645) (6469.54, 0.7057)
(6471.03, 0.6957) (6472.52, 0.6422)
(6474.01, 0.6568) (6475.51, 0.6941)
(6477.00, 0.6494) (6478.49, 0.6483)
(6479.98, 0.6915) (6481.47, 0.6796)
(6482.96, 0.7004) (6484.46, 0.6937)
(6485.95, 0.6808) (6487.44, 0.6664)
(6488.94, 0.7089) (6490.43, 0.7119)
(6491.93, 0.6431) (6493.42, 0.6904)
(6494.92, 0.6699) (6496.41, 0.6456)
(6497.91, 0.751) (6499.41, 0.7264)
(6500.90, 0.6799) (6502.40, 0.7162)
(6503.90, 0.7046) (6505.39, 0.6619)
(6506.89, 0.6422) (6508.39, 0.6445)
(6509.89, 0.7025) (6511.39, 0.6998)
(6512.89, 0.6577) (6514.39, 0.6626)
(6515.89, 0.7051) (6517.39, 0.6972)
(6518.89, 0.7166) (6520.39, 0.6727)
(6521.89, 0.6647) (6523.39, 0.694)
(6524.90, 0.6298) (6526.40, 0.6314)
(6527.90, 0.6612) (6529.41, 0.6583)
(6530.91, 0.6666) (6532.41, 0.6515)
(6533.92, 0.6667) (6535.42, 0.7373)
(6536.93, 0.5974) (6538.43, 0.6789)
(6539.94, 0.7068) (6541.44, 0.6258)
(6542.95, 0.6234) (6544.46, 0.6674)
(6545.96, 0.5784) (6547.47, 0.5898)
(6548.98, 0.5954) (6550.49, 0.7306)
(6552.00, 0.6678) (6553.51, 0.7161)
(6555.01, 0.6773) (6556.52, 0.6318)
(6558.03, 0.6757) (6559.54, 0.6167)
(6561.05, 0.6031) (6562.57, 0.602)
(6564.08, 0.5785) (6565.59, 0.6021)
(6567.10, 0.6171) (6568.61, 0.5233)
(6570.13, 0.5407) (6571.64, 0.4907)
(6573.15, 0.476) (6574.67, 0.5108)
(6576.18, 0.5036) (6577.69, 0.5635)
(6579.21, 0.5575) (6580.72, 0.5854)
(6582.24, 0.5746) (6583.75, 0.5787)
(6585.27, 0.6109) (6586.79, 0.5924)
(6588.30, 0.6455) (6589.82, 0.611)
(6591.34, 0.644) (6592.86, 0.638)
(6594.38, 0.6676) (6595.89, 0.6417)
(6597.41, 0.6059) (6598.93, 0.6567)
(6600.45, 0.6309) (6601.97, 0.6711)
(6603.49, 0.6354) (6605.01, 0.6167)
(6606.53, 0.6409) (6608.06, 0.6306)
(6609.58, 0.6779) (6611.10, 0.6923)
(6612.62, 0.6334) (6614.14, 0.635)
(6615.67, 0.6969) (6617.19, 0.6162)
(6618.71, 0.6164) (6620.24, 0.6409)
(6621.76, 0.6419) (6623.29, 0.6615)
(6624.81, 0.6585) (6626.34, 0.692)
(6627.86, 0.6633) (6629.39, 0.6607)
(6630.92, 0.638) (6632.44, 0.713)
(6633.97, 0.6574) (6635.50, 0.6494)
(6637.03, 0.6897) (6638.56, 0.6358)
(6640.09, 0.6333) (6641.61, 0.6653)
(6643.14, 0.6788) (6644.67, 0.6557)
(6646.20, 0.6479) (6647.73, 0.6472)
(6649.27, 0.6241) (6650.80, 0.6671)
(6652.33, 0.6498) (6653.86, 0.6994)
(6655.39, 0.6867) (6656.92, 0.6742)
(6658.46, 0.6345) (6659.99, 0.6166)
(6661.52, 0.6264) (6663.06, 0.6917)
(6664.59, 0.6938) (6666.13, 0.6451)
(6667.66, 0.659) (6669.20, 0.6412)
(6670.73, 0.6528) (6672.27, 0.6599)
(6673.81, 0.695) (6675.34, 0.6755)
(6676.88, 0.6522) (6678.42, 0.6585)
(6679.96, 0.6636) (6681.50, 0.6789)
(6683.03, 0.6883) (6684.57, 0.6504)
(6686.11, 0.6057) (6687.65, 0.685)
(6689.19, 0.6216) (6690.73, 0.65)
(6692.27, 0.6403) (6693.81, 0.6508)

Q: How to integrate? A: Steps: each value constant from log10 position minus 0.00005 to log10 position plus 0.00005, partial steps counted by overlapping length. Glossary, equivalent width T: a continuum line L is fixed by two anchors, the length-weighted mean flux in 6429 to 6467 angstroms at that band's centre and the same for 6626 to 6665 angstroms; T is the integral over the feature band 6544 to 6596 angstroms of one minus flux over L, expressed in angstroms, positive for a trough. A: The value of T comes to 4.4 angstroms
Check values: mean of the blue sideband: 0.653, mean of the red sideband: 0.661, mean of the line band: 0.602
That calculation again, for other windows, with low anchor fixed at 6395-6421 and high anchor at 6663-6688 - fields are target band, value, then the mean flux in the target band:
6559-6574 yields 2.3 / 0.564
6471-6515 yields -1.0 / 0.68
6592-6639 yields 0.9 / 0.652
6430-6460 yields 0.8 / 0.648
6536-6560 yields 0.5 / 0.65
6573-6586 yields 2.2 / 0.555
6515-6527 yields -0.2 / 0.677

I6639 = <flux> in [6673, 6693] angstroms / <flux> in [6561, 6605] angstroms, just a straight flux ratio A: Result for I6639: 1.11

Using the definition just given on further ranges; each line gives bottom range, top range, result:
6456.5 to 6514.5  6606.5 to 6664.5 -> 0.97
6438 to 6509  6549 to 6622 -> 0.93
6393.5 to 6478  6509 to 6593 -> 0.95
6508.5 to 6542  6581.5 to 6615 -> 0.94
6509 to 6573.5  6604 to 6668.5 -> 1.02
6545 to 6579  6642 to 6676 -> 1.11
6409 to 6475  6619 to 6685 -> 1.00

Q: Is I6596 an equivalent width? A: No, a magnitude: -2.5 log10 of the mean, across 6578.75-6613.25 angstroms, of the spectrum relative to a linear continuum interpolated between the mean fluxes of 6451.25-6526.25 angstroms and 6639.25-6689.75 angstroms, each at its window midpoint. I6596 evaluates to 0.062 mag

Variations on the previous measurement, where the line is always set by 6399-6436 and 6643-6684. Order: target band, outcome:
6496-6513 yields -0.04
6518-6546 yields 0.00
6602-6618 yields 0.02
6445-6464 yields 0.04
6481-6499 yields -0.04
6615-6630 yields 0.01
